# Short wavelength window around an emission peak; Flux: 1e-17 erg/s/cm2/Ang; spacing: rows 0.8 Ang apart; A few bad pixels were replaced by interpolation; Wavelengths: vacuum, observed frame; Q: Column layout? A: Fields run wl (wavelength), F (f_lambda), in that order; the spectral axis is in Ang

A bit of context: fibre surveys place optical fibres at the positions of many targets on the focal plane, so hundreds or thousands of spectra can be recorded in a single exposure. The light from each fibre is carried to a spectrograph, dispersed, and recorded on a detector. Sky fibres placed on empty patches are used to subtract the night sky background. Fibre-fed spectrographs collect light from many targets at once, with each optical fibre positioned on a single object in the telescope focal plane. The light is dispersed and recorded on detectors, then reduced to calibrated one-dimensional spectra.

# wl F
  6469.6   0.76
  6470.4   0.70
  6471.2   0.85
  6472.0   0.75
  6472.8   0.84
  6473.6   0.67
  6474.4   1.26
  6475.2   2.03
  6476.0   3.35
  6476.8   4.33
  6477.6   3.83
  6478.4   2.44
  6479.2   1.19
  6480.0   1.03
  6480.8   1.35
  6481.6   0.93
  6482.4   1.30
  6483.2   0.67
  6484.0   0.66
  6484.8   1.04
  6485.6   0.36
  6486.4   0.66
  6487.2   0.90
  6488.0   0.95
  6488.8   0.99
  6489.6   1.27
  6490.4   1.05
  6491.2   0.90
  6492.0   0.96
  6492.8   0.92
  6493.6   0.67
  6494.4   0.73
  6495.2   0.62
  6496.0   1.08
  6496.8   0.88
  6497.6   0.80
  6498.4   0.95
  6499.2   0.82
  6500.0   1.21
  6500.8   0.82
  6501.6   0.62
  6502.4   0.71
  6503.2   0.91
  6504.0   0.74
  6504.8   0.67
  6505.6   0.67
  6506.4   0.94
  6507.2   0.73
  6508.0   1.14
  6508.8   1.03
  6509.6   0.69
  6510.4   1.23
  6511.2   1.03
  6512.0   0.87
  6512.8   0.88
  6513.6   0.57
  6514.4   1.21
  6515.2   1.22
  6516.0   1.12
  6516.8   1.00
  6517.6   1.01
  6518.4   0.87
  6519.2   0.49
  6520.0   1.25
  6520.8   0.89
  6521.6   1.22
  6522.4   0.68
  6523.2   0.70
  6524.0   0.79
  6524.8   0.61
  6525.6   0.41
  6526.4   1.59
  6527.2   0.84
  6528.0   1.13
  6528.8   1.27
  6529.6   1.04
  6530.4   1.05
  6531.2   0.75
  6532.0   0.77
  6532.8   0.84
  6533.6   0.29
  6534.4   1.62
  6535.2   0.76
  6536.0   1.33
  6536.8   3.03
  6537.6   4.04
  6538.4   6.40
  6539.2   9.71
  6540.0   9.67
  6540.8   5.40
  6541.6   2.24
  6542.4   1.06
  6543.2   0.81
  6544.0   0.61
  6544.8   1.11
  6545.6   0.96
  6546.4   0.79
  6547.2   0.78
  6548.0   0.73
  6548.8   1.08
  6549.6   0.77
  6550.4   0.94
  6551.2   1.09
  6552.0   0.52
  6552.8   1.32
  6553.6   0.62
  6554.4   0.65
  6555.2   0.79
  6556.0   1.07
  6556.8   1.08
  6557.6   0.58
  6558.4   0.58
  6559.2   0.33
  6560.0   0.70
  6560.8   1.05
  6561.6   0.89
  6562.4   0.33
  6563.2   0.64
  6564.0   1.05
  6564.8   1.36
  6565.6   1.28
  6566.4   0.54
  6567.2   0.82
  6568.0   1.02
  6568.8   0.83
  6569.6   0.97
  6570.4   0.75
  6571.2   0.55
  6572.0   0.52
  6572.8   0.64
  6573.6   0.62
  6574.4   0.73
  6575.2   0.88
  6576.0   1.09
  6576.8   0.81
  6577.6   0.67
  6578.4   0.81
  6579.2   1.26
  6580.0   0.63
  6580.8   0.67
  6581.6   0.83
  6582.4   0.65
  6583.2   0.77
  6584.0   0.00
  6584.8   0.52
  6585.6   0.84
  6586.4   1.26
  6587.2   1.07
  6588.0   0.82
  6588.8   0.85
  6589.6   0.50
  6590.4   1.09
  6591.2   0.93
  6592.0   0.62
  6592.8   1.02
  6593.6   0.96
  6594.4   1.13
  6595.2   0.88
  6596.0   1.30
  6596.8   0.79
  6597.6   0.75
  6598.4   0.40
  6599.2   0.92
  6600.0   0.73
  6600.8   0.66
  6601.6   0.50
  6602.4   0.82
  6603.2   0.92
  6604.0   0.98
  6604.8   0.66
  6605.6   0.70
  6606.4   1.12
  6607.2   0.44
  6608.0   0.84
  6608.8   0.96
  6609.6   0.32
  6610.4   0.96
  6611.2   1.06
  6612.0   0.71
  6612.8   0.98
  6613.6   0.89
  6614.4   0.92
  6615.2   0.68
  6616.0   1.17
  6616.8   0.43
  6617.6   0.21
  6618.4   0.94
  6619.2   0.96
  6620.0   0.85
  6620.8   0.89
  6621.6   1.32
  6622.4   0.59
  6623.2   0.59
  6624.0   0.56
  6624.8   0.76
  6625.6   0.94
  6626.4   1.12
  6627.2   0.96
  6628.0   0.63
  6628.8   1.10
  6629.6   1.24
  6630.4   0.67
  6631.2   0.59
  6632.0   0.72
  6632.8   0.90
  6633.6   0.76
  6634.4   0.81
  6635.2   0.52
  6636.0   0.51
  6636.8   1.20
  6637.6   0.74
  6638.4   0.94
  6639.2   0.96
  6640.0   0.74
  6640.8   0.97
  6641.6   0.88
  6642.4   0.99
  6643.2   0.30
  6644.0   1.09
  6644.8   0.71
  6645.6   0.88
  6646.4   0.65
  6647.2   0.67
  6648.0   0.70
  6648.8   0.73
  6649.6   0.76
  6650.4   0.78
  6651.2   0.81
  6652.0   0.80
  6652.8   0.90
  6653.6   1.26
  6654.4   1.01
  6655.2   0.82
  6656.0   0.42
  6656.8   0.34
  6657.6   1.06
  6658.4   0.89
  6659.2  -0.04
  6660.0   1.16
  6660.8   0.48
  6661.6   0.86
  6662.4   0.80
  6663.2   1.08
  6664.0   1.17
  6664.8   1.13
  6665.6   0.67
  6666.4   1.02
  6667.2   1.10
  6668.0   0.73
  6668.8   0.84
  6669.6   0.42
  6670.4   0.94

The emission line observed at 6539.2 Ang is [O III] 5007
